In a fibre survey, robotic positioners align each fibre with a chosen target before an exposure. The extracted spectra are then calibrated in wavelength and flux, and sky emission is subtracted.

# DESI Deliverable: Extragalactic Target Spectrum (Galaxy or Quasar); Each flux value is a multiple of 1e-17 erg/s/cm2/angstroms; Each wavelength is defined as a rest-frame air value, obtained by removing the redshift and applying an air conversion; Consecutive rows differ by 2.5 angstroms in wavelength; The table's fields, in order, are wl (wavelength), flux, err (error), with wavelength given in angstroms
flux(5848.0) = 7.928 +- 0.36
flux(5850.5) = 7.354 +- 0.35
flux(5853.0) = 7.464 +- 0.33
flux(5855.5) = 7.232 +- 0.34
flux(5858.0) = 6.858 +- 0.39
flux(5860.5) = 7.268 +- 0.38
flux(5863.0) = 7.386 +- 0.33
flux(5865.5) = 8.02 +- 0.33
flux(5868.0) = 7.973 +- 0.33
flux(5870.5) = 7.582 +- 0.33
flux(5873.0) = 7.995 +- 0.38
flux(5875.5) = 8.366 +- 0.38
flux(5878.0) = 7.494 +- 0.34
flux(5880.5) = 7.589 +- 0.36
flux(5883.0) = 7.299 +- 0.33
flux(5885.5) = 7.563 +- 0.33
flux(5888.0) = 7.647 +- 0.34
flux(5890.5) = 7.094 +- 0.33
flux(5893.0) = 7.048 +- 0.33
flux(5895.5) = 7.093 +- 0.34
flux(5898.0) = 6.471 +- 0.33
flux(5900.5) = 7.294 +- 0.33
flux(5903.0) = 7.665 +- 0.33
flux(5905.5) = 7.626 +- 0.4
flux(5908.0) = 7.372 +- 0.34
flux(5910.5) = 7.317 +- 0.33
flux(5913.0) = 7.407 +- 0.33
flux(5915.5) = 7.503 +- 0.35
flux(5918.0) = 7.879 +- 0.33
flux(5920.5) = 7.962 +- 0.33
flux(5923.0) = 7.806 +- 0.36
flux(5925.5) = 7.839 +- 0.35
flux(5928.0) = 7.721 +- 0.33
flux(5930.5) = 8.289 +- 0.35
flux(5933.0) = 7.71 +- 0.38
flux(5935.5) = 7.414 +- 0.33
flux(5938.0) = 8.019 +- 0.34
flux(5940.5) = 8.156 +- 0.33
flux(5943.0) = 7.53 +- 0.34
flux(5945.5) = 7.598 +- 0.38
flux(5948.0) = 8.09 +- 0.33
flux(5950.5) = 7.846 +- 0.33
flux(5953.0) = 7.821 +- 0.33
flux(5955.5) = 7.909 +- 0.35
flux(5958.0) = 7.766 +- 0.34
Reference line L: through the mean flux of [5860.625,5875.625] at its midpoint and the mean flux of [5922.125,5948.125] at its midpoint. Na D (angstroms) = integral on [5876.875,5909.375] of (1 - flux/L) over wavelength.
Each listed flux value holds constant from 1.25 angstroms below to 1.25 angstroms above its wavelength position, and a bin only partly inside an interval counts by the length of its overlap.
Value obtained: 2.0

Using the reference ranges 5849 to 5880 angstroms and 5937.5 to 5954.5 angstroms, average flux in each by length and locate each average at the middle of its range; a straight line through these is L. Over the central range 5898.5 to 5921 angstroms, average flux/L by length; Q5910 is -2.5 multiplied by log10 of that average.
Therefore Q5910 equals 0.03 mag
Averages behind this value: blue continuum 7.59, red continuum 7.86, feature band 7.51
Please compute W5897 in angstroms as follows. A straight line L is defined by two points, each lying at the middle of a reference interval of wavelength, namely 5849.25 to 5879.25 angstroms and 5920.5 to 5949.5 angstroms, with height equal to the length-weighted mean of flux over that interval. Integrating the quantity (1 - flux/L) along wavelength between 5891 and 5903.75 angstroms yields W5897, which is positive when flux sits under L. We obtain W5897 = 1.0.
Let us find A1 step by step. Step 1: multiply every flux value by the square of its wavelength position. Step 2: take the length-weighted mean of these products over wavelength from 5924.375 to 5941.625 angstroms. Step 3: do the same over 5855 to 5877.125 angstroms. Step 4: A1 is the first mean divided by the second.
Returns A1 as 1.1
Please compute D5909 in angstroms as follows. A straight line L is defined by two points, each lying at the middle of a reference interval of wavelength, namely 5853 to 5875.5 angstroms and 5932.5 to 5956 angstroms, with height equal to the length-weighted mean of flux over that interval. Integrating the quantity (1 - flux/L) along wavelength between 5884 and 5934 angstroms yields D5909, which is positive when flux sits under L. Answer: 1.27 angstroms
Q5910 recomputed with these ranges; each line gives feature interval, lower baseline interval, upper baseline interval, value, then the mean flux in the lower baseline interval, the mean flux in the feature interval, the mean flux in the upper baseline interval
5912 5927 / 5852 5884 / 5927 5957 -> 0.00 mag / 7.58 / 7.74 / 7.84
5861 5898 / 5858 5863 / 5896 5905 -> -0.05 mag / 7.2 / 7.54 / 7.18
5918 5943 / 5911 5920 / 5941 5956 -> -0.02 mag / 7.6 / 7.86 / 7.81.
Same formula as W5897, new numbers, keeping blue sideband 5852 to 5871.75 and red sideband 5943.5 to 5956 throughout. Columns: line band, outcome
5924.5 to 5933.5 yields -0.19 angstroms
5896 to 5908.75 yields 0.61 angstroms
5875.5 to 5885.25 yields -0.05 angstroms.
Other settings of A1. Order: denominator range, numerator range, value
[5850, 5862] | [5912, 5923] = 1.09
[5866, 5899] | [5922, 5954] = 1.06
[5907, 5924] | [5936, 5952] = 1.04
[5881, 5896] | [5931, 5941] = 1.09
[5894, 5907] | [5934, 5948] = 1.09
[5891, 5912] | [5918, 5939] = 1.09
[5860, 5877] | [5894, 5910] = 0.94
